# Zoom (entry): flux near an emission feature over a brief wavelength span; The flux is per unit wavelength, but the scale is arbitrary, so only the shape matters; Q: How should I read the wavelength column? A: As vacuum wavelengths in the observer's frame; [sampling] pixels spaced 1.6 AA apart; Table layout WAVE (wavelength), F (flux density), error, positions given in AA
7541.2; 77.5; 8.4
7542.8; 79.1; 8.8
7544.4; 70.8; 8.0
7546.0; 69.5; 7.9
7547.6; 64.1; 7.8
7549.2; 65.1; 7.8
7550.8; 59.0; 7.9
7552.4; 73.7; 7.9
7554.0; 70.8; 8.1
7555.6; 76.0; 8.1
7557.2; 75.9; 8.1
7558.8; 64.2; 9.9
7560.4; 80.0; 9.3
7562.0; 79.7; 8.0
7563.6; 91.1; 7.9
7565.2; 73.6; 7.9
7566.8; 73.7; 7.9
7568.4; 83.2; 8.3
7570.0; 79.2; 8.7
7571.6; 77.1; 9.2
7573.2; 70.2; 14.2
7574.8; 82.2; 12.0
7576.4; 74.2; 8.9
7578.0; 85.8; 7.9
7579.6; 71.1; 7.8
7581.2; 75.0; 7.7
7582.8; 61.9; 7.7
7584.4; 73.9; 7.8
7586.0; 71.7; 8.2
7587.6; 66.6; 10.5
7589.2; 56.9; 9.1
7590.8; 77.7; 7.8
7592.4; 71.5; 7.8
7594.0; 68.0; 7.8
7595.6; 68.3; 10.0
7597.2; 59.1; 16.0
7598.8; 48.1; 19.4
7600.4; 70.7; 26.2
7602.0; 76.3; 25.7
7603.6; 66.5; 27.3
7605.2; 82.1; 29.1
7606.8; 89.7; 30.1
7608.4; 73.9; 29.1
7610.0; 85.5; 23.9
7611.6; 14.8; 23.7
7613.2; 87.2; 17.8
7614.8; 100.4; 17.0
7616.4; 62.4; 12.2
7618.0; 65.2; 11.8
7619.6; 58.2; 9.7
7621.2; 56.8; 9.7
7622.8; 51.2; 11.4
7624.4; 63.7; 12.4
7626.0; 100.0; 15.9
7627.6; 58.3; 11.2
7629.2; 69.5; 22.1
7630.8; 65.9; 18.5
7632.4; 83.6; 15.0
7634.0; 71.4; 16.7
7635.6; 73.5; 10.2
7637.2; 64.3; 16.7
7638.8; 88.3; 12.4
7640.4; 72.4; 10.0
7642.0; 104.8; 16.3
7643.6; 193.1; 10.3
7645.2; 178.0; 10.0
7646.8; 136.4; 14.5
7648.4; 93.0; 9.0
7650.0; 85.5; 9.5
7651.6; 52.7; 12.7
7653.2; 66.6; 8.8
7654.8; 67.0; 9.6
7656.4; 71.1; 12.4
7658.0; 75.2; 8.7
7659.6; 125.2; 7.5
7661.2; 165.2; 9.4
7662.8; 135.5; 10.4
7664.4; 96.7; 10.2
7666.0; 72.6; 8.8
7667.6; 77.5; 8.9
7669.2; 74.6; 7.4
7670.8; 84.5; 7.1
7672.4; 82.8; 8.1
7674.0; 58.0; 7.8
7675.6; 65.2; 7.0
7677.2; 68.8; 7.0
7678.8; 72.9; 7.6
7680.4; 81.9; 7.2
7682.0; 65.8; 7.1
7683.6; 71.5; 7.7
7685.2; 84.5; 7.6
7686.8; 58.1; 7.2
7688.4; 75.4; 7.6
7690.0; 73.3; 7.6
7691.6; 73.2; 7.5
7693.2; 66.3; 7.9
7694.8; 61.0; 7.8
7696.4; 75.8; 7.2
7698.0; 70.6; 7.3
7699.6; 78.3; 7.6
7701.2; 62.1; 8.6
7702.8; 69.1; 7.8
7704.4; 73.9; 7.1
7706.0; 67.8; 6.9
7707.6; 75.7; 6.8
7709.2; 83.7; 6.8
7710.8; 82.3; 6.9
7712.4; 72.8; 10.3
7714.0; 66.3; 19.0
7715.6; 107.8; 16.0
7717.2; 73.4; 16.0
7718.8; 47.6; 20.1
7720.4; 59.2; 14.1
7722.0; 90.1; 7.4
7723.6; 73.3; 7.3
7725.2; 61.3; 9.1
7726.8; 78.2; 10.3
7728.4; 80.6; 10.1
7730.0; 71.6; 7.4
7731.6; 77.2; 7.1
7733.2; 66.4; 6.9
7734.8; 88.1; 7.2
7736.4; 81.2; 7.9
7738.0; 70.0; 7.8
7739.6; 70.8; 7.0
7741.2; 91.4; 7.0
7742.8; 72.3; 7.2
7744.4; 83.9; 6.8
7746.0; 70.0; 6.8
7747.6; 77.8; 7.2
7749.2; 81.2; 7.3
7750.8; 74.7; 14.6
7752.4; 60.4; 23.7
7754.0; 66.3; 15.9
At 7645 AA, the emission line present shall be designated [S II]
